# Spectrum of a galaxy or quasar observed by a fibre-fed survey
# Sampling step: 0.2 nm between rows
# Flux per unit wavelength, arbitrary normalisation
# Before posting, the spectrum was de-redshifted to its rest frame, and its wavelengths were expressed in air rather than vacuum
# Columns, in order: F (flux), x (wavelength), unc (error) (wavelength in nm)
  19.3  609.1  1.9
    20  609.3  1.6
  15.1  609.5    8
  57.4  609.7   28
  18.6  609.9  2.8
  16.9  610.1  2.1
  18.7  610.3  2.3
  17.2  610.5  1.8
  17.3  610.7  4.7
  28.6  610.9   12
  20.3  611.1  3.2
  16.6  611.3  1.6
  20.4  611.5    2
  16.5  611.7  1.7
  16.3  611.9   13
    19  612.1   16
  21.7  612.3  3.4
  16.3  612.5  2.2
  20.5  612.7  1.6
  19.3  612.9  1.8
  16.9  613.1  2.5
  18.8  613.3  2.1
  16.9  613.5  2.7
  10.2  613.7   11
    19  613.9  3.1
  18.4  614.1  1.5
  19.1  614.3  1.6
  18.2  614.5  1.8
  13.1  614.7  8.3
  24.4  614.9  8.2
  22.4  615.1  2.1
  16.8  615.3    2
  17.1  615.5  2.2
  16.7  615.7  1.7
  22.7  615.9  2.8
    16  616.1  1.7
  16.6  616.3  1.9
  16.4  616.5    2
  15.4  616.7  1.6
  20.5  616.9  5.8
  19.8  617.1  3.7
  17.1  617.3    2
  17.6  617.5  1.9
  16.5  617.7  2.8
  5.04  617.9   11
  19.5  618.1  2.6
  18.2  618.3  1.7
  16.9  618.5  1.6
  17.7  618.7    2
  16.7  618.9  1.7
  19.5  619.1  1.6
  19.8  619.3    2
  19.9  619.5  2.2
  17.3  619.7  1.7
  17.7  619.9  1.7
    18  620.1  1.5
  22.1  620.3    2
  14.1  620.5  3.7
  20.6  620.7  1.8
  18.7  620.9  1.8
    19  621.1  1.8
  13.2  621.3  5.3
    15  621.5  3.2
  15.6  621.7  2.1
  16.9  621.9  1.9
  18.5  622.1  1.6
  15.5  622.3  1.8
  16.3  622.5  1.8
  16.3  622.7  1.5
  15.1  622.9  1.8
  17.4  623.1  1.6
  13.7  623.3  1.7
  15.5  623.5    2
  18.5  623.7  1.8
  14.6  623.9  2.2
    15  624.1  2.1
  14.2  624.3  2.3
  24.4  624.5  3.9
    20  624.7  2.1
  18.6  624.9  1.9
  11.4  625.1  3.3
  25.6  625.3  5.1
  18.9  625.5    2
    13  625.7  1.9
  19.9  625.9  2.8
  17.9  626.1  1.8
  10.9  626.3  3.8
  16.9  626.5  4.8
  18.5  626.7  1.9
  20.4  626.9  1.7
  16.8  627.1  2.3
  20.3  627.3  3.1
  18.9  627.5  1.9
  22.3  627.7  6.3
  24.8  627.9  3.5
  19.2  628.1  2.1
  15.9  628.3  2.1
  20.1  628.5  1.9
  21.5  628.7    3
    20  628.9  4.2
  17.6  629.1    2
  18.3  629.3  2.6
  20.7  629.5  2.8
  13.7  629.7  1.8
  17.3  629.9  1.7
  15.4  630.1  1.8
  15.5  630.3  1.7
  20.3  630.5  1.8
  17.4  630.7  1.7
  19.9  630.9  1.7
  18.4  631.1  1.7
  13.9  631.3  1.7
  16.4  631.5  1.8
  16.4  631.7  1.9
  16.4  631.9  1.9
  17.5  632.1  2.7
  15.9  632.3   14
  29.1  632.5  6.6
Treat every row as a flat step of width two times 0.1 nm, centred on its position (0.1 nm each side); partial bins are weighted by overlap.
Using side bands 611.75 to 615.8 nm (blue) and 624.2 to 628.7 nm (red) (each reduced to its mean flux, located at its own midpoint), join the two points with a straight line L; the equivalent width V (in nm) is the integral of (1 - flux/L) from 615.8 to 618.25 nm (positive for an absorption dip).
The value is 0.167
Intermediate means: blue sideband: 18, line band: 17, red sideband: 18.7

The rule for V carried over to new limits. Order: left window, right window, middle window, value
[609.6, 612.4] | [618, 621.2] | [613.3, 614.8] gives 0.30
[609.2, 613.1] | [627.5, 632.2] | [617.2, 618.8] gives 0.30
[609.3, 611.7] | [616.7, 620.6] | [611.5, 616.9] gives 0.55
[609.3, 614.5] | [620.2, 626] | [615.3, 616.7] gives 0.11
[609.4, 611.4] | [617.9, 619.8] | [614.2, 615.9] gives 0.10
